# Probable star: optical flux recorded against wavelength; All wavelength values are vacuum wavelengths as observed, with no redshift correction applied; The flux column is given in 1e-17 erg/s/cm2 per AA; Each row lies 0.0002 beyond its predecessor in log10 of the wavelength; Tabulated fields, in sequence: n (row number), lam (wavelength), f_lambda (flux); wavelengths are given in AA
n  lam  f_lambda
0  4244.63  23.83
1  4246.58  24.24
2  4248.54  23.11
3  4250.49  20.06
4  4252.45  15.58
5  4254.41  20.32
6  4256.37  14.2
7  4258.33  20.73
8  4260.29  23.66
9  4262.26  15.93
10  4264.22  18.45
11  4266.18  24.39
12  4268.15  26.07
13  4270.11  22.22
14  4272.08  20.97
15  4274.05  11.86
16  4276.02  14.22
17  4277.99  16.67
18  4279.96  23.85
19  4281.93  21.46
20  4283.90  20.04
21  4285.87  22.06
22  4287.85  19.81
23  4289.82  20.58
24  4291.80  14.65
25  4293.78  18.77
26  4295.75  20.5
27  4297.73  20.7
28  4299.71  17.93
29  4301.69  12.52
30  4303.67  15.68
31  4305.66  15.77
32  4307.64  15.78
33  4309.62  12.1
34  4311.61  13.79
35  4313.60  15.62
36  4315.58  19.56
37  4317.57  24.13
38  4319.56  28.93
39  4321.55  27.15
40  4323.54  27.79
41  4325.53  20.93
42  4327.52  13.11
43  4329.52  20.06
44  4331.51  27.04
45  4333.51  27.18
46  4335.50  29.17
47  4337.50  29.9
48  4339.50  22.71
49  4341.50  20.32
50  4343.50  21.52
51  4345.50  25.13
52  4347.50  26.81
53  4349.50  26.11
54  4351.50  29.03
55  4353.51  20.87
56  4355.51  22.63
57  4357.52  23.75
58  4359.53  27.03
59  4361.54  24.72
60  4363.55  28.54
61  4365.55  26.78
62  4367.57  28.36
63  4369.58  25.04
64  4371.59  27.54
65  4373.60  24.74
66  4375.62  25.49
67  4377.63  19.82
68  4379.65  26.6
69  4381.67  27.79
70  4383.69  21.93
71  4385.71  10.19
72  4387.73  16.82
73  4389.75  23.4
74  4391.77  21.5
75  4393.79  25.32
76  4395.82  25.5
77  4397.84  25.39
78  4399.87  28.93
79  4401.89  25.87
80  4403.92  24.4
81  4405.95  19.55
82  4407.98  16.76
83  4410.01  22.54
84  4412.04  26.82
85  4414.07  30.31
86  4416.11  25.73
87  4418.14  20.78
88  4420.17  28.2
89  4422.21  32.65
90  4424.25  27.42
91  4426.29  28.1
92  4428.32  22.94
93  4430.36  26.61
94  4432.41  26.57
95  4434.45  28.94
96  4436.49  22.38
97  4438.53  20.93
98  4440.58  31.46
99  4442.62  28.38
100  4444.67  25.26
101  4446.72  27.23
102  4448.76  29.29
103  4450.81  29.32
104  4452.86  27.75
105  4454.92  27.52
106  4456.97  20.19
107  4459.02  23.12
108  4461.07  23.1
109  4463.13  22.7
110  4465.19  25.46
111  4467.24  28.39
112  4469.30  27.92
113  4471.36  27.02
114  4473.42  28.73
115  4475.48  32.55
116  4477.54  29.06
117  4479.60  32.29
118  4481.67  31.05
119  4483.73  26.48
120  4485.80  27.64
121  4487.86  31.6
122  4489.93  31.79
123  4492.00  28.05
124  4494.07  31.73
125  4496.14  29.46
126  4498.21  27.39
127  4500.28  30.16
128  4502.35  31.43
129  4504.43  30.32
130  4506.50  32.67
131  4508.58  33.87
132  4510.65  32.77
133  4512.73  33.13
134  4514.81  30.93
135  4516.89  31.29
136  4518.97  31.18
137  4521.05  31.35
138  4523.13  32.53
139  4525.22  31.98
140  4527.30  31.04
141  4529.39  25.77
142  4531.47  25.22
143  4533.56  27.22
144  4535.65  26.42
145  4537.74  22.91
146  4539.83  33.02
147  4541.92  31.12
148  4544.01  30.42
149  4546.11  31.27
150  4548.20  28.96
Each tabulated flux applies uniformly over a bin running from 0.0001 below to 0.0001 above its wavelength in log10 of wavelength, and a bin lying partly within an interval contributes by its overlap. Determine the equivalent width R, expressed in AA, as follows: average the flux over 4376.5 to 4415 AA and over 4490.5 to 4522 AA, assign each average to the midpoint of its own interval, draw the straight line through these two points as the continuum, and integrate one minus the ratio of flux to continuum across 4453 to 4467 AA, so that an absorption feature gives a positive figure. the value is 1.78 AA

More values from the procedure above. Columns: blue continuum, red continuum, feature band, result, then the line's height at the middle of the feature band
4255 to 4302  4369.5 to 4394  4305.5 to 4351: -3.1 AA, 20.9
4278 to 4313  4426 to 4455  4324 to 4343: -3.0 AA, 20.3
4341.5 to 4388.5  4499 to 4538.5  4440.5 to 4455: -0.4 AA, 27.4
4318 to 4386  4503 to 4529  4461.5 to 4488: 1.5 AA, 30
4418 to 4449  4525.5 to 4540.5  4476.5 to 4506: -3.0 AA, 27.2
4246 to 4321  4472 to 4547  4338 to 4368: -3.2 AA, 22.5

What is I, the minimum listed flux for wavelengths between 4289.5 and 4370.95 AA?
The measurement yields 12.1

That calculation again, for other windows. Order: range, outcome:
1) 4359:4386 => 10.19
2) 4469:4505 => 26.48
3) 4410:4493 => 20.19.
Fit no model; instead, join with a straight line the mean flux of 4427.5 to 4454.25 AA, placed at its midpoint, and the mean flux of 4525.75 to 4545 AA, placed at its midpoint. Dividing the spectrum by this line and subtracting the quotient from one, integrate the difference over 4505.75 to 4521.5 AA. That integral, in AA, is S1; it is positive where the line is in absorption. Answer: -2.4 AA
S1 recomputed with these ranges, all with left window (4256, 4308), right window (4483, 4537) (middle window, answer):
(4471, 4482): -0.7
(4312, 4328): -1.0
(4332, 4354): -3.6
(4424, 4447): 0.2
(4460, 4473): 1.0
